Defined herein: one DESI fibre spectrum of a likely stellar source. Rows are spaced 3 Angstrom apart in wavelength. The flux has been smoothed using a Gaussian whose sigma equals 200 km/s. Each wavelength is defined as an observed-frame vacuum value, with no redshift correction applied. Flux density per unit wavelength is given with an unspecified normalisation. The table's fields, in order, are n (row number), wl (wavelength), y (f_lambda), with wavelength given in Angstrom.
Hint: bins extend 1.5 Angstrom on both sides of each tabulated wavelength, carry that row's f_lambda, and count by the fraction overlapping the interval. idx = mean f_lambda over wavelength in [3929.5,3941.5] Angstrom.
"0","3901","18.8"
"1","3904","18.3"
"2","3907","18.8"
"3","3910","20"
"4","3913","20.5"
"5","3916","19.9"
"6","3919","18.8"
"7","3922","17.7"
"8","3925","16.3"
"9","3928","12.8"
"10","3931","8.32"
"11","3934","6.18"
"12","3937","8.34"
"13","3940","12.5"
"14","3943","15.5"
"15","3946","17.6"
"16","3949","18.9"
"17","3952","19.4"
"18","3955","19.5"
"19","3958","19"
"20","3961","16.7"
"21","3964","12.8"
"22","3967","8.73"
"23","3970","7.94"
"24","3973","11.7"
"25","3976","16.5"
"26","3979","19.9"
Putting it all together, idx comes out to 8.83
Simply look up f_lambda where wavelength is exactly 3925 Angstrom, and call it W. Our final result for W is 16.3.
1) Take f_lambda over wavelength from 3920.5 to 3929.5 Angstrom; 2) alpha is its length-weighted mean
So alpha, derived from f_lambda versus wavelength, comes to 15.6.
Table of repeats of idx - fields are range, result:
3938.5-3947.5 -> 15.2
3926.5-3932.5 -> 10.6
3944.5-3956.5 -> 18.8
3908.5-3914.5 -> 20.2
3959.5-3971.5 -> 11.5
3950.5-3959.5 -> 19.3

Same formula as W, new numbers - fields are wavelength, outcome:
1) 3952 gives 19.4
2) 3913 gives 20.5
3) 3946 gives 17.6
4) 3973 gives 11.7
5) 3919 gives 18.8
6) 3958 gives 19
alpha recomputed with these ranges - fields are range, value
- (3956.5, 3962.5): 17.8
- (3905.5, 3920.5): 19.6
